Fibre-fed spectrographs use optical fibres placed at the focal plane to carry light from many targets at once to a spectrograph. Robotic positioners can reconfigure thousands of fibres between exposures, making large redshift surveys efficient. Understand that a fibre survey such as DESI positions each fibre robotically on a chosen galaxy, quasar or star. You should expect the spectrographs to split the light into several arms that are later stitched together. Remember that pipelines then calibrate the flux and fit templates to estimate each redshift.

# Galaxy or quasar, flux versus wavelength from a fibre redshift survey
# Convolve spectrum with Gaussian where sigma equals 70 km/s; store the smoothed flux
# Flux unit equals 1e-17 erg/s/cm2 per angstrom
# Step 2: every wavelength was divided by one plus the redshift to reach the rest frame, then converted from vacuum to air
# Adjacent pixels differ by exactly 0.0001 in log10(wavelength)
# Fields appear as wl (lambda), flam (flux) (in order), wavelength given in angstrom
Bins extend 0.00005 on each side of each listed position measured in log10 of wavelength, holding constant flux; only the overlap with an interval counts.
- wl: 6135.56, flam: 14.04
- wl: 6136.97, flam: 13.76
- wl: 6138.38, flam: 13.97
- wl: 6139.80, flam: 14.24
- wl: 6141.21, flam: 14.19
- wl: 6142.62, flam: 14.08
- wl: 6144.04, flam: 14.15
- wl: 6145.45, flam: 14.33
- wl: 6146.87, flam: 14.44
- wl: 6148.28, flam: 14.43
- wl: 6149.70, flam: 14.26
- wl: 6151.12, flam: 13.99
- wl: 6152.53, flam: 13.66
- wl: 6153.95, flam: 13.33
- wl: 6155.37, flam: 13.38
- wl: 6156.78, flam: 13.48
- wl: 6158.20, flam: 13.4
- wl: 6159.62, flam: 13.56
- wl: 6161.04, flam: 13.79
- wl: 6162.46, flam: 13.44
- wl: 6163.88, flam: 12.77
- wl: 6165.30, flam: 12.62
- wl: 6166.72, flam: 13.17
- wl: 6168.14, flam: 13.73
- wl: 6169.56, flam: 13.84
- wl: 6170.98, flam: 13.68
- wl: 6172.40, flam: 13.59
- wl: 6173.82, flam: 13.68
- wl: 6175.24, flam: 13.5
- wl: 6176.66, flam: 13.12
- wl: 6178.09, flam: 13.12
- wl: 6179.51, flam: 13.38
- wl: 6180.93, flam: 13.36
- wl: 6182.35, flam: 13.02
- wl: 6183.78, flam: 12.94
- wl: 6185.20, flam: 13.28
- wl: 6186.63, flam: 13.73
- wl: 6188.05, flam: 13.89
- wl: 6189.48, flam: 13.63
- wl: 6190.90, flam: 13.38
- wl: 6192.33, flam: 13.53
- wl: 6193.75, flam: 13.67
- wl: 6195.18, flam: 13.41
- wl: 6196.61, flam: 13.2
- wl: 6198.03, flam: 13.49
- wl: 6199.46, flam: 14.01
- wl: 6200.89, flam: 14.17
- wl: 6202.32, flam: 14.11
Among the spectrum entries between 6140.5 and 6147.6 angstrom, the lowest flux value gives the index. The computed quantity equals 14.08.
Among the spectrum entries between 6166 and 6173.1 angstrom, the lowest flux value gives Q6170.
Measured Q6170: 13.17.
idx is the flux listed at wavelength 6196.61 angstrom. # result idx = 13.2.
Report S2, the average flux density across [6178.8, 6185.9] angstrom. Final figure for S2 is 13.2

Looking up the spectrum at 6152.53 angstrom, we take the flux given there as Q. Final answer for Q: 13.66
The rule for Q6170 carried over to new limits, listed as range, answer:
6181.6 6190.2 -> 12.94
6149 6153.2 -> 13.66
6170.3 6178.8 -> 13.12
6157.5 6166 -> 12.62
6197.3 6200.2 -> 13.49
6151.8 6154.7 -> 13.33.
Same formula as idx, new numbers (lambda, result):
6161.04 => 13.79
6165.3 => 12.62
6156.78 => 13.48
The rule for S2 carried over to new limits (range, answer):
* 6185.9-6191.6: 13.7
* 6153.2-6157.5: 13.4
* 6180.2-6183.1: 13.2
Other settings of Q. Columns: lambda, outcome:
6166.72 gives 13.17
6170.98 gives 13.68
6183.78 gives 12.94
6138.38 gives 13.97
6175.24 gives 13.5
